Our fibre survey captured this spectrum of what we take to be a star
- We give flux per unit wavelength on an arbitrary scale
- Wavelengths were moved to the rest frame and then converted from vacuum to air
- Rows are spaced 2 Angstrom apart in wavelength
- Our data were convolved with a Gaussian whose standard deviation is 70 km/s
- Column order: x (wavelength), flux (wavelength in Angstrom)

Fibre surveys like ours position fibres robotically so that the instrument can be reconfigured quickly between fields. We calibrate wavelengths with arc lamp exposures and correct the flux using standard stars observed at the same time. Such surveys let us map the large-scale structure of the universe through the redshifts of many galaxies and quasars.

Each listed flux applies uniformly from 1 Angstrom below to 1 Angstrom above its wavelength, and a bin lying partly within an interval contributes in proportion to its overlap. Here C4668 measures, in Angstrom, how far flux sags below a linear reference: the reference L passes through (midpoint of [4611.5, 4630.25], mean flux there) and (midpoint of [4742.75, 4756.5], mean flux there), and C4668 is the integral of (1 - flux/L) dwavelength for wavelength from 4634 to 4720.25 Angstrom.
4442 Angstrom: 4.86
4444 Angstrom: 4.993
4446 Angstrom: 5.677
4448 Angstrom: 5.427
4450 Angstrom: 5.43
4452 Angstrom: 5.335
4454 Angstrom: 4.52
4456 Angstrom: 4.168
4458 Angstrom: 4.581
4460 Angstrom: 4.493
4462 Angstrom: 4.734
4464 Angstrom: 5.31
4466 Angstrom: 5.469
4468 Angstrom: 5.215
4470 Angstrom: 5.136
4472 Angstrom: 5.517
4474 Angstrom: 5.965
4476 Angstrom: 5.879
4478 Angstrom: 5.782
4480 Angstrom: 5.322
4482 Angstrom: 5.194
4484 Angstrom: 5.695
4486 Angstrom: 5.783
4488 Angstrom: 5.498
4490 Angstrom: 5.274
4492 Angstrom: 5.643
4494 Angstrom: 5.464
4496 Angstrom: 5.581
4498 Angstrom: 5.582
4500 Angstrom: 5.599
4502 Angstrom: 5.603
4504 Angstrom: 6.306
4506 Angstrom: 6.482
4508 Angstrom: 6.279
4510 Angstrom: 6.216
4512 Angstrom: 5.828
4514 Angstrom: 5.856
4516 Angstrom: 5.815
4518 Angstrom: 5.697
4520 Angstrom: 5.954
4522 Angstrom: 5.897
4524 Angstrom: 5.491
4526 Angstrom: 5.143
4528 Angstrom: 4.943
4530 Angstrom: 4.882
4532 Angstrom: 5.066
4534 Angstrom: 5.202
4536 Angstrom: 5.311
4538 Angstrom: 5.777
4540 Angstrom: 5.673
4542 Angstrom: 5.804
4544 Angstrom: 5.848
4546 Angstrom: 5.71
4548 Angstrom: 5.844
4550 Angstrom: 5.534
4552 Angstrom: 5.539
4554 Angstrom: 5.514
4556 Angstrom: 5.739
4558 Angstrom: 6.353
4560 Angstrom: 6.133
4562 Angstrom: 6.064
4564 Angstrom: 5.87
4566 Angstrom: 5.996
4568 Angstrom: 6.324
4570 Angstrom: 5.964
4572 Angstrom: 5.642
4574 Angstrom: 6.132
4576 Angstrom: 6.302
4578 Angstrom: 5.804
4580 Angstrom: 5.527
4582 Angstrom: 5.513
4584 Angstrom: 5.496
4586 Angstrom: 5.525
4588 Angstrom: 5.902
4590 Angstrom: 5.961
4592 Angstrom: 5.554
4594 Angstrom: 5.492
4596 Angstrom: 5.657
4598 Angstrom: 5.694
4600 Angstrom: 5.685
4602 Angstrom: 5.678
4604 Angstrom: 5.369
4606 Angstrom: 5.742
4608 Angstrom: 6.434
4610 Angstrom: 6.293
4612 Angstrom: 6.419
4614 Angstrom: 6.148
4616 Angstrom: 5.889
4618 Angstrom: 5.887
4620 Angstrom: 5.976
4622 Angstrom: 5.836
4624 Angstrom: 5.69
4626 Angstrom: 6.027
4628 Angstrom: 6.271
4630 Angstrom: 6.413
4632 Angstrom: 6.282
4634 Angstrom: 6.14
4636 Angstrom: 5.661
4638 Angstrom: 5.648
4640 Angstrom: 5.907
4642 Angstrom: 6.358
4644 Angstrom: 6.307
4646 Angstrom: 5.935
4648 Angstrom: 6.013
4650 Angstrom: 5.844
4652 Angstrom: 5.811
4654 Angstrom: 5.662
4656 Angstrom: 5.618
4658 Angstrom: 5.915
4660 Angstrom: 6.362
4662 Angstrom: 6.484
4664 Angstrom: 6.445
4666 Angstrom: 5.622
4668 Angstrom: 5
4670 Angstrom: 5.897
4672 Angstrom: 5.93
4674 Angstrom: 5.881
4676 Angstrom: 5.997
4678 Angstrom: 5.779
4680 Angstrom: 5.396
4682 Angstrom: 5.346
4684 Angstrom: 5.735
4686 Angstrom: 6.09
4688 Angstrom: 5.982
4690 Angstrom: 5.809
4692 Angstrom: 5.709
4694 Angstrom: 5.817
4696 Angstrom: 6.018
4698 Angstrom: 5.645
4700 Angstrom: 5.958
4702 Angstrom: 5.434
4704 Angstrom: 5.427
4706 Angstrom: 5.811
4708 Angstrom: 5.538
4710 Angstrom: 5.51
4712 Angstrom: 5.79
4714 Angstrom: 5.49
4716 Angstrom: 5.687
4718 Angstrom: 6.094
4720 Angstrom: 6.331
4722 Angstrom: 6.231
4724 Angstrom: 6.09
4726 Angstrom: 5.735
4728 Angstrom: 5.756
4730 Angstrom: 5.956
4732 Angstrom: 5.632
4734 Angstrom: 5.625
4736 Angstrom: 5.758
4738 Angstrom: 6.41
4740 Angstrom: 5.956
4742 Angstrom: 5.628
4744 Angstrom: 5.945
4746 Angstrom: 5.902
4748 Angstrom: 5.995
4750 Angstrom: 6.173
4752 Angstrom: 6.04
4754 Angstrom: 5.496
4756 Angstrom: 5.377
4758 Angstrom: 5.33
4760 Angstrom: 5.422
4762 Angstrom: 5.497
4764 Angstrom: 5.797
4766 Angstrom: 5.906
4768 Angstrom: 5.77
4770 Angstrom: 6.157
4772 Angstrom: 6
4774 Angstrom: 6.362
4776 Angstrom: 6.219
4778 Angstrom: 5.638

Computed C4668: 1.8 Angstrom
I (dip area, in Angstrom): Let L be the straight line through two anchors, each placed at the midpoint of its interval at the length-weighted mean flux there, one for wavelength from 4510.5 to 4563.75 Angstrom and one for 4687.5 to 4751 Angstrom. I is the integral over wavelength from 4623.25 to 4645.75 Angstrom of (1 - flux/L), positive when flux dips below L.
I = -1.2 Angstrom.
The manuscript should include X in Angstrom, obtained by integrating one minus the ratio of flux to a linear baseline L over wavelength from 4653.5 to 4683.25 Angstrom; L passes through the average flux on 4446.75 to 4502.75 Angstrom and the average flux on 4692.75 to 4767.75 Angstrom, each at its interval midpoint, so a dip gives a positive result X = -0.8 Angstrom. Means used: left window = 5.33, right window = 5.79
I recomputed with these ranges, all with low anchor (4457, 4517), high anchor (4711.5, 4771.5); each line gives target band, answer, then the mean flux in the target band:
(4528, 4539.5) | 0.8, 5.24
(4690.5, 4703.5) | 0.1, 5.75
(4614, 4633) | -1.1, 6.04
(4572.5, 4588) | -0.3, 5.76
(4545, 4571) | -1.1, 5.89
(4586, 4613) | -0.7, 5.83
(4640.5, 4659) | -0.6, 5.94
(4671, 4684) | 0.1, 5.72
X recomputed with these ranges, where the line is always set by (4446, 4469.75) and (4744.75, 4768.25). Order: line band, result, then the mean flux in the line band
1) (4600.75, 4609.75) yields -0.8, 5.84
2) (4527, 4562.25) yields -2.6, 5.6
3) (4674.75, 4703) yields -1.0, 5.77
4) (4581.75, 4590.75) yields -0.6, 5.69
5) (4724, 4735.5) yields -0.2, 5.77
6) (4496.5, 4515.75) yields -3.1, 5.96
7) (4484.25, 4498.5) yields -1.3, 5.55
